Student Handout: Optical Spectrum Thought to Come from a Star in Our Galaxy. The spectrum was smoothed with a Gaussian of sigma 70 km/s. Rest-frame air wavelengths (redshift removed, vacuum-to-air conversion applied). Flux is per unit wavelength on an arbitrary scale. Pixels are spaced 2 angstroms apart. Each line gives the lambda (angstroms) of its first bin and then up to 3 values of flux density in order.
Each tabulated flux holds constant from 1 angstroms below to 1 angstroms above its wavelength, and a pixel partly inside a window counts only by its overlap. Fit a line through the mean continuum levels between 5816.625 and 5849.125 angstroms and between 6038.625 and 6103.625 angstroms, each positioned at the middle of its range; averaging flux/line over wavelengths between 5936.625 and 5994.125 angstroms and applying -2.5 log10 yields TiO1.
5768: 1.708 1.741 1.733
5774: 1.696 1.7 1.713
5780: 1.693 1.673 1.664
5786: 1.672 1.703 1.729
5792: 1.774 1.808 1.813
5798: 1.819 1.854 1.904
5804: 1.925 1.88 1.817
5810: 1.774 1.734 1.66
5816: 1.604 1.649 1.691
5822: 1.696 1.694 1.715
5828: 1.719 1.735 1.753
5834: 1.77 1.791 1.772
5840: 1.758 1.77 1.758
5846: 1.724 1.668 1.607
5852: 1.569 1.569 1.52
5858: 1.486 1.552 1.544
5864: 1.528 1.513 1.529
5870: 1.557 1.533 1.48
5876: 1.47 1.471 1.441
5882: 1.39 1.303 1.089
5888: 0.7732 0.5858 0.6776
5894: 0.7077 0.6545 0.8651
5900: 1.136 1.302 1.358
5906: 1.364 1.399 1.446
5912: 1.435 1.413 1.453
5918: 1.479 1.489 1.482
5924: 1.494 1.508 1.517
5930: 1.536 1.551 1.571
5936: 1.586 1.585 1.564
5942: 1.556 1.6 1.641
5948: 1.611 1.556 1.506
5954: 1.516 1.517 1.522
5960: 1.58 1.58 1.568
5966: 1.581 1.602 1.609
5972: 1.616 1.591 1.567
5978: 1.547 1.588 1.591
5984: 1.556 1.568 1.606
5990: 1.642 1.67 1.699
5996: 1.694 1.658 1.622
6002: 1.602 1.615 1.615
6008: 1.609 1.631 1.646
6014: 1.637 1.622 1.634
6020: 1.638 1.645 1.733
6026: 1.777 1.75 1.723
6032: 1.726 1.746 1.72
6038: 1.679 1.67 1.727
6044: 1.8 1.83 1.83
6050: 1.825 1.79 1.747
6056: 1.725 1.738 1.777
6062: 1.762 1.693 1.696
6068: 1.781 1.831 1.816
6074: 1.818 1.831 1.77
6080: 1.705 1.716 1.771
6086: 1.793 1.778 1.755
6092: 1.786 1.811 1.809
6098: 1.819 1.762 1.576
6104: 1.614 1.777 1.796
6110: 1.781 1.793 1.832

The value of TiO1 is 0.11 mag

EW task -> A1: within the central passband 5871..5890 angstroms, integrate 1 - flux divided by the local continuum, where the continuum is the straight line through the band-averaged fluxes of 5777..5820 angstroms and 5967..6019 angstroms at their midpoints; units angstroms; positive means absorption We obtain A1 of 4.6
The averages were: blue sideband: 1.75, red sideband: 1.62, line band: 1.29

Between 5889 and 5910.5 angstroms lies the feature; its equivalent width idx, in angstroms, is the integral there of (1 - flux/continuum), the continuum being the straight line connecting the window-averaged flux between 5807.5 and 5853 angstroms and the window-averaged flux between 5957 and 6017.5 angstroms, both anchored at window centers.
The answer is 8.1 angstroms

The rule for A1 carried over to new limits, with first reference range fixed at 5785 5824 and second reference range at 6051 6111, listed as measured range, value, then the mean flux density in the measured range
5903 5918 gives 2.96 angstroms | 1.41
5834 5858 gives 1.14 angstroms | 1.68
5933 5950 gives 1.68 angstroms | 1.59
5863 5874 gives 1.46 angstroms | 1.53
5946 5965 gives 2.22 angstroms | 1.56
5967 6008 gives 3.45 angstroms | 1.61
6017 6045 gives 0.78 angstroms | 1.71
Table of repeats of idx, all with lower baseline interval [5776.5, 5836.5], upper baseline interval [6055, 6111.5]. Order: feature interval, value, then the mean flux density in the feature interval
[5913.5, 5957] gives 5.4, 1.53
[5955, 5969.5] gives 1.6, 1.57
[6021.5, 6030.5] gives 0.1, 1.73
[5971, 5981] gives 1.0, 1.58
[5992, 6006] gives 0.9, 1.65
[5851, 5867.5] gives 2.0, 1.53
